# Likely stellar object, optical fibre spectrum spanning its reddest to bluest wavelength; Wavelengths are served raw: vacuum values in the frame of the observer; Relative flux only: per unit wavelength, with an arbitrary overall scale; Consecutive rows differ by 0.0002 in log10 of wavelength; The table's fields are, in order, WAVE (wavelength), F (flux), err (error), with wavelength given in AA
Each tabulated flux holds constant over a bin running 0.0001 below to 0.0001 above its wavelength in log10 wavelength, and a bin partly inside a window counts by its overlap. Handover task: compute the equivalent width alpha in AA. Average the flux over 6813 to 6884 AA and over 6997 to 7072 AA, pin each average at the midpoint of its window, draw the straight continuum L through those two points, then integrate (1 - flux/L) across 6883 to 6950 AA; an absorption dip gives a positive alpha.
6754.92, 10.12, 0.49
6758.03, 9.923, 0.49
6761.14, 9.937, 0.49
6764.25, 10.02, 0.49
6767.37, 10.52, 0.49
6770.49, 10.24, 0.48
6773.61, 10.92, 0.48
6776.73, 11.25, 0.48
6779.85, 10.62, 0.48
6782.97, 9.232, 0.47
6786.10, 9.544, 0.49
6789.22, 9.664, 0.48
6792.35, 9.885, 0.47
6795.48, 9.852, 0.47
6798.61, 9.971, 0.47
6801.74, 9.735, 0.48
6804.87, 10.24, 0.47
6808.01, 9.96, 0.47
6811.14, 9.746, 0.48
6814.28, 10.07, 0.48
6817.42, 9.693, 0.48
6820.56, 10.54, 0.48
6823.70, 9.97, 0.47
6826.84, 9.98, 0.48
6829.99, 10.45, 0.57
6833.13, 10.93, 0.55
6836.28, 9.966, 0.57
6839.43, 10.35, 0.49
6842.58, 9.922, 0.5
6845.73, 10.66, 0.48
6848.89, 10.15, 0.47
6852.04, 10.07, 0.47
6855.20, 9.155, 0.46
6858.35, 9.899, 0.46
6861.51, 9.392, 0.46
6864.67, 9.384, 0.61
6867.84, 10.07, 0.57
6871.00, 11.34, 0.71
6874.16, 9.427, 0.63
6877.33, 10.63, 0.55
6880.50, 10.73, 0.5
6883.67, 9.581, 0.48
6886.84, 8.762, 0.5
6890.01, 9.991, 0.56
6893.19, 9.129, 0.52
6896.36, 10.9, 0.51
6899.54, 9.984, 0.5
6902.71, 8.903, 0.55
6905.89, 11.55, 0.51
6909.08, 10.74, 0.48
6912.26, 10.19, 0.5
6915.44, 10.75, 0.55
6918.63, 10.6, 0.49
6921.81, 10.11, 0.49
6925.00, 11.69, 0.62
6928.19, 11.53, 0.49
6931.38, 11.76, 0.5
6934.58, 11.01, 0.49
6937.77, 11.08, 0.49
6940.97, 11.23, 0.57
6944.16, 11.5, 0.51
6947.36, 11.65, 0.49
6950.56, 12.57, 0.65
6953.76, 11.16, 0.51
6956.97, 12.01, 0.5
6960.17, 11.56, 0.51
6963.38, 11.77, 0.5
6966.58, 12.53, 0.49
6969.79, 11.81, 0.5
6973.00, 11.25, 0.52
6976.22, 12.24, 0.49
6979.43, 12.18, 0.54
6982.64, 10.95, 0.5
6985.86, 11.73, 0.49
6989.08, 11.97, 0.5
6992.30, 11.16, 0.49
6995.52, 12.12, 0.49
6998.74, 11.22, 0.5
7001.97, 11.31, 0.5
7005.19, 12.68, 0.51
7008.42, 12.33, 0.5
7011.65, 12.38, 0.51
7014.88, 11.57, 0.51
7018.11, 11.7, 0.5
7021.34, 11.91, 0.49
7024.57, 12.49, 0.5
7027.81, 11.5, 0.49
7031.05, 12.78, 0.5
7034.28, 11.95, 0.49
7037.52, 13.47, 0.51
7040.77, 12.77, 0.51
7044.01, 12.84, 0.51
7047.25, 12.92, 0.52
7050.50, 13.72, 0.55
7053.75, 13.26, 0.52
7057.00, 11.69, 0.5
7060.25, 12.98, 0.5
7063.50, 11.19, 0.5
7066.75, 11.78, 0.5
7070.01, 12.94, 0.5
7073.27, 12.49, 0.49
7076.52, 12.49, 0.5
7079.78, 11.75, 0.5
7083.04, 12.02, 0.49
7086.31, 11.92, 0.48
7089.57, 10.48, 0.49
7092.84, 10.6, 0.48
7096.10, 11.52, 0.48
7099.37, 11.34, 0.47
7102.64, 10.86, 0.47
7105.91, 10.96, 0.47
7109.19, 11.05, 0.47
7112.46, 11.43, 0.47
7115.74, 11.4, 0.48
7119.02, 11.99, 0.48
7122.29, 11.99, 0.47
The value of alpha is 1.7 AA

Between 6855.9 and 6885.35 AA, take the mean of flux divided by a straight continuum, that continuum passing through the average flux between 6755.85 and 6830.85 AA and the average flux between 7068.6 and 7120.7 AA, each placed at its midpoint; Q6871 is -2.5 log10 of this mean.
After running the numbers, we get 0.05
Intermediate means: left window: 10.1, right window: 11.6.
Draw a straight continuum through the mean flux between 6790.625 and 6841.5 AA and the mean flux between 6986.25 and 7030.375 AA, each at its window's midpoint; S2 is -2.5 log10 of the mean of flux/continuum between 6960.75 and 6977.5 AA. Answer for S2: -0.034 mag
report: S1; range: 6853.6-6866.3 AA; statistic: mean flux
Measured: 9.46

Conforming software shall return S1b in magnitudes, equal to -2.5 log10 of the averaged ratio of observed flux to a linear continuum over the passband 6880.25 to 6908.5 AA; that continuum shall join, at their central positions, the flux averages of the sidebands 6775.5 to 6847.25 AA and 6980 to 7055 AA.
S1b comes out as 0.10 mag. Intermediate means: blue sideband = 10.1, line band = 9.94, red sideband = 12.2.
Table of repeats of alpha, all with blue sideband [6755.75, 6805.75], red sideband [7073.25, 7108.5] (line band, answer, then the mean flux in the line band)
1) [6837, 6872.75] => 1.32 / 10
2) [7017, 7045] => -3.01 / 12.4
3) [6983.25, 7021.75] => -2.65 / 11.8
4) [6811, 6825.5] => 0.32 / 10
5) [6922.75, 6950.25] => -1.75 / 11.5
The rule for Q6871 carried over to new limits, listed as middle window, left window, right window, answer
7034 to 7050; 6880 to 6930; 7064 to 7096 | -0.129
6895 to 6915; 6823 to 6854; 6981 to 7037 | 0.050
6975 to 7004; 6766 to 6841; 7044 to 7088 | 0.008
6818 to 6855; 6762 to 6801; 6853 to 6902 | -0.025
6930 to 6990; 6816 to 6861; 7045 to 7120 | -0.067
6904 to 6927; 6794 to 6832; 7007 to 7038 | 0.028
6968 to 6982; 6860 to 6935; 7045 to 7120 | -0.080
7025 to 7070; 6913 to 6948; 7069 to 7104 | -0.091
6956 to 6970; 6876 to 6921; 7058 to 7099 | -0.113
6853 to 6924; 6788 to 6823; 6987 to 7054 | 0.080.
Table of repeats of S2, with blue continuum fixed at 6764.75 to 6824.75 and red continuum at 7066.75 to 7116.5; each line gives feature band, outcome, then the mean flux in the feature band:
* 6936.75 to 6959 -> -0.07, 11.6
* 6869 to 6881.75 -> 0.00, 10.5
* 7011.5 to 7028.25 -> -0.07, 11.9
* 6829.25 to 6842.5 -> -0.01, 10.4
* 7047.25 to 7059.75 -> -0.14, 12.9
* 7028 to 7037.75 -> -0.11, 12.5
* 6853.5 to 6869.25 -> 0.09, 9.58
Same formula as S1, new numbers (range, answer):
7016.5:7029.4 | 11.9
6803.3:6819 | 9.94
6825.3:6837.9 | 10.3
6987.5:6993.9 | 11.6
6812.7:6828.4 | 10.1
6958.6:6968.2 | 12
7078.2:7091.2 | 11.5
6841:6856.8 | 9.99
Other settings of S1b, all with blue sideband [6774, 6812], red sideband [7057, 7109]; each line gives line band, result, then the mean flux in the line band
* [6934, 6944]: -0.033 mag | 11.2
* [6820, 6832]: -0.004 mag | 10.2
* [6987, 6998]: -0.053 mag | 11.7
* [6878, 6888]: 0.076 mag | 9.81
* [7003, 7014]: -0.101 mag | 12.3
